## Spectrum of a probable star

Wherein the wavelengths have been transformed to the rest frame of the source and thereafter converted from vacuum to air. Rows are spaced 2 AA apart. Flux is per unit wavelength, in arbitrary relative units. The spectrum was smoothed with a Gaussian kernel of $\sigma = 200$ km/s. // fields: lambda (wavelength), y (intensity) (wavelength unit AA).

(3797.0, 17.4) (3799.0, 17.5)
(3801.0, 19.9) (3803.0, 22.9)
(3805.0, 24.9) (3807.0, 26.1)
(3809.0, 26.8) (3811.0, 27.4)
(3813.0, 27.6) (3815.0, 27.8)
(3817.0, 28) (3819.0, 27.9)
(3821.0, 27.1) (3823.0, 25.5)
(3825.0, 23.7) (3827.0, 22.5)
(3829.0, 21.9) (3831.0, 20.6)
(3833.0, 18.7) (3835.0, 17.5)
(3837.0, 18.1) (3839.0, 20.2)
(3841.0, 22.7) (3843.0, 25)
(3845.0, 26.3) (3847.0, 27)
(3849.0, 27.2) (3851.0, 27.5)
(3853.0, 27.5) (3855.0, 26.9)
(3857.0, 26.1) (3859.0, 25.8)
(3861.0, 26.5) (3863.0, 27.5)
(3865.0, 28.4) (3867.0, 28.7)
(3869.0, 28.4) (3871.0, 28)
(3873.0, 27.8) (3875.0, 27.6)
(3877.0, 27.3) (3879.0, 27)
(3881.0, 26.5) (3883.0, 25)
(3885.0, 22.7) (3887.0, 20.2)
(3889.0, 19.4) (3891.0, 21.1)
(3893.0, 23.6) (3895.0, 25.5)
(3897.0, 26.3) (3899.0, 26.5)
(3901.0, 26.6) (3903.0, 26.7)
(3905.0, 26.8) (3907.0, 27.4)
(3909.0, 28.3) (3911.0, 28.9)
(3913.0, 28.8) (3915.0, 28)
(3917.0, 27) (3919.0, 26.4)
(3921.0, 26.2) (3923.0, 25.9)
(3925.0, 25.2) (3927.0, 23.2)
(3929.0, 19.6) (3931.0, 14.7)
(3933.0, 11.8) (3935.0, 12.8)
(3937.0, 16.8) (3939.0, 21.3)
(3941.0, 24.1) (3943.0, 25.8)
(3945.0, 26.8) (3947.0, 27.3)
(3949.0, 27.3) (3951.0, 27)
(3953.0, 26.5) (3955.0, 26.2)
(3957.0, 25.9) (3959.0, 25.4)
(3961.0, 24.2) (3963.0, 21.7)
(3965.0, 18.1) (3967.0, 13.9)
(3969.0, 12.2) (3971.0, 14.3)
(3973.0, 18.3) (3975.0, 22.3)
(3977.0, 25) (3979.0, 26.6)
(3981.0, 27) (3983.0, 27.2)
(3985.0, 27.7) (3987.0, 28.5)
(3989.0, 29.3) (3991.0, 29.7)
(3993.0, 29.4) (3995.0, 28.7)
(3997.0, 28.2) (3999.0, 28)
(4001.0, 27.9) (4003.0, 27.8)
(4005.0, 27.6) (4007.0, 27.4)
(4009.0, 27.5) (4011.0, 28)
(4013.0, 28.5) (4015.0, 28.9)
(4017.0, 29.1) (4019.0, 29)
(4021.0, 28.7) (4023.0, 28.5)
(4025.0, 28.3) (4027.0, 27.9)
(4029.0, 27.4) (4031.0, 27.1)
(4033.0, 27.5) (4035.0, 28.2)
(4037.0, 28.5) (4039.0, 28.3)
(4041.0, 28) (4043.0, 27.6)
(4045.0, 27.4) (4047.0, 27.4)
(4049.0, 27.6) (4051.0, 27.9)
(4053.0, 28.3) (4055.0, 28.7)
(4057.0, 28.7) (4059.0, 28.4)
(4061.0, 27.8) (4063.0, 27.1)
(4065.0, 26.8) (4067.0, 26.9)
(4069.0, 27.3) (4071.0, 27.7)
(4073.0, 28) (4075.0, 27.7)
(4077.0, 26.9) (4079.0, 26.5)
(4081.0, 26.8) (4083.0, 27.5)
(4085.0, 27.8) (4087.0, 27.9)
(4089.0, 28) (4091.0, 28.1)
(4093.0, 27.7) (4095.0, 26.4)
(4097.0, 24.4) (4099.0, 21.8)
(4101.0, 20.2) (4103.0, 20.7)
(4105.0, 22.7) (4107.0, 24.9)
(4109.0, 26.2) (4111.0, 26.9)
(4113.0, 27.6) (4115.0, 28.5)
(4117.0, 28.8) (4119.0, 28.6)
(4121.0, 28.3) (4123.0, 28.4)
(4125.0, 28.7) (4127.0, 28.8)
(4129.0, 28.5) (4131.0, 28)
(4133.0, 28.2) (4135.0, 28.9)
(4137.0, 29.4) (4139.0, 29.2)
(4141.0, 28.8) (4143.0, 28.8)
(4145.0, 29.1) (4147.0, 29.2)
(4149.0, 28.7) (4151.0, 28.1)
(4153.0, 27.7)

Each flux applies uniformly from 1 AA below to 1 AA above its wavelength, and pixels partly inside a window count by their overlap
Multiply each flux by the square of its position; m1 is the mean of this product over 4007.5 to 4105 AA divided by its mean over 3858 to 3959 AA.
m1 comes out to 1.2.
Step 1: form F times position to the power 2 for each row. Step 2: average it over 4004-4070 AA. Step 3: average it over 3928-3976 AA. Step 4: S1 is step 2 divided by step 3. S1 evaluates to 1.4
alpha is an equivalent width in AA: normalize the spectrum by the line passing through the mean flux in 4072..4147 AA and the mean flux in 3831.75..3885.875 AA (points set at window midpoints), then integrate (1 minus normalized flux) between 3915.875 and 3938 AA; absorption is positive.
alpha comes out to 4.3 AA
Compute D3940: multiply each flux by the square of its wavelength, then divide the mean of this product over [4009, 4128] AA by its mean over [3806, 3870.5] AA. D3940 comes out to 1.21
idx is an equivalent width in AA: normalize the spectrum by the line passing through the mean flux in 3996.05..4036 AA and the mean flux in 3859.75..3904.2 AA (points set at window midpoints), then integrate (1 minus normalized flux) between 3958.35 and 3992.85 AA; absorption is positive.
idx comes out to 5.4 AA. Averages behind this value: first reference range 25.8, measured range 23.2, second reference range 28.1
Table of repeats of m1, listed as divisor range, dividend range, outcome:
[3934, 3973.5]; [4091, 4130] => 1.30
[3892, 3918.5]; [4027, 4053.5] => 1.10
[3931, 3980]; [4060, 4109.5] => 1.29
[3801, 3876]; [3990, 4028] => 1.22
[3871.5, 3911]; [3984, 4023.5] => 1.18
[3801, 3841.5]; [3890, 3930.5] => 1.13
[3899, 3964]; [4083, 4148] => 1.22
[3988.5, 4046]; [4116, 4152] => 1.08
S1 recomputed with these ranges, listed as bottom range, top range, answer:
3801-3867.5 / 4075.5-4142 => 1.24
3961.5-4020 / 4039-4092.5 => 1.13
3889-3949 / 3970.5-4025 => 1.17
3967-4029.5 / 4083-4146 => 1.09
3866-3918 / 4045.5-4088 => 1.15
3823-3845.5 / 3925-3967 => 1.09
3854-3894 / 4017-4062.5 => 1.19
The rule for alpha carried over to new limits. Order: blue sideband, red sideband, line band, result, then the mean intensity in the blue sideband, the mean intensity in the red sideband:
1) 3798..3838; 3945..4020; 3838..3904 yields -4.0 AA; 23.6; 25.6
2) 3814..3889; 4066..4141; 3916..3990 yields 8.4 AA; 25.1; 27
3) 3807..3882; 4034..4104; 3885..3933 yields 2.7 AA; 25.6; 27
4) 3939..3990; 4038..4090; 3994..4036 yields -3.8 AA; 23.9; 27.7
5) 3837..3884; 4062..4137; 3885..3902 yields 1.8 AA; 26.4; 26.9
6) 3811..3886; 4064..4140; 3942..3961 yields -0.2 AA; 25.4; 27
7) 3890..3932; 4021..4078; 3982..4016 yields -1.7 AA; 25.4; 27.8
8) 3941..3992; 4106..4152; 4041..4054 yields -0.7 AA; 24.2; 28.3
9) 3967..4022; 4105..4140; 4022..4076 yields -1.8 AA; 26.2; 28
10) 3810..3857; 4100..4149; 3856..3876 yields -2.1 AA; 24.6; 27.4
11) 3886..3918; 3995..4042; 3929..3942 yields 4.6 AA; 25.7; 28.1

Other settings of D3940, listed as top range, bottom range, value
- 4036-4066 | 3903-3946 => 1.26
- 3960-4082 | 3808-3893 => 1.16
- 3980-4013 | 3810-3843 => 1.30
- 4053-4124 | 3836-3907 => 1.17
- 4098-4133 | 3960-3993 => 1.22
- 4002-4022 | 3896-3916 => 1.09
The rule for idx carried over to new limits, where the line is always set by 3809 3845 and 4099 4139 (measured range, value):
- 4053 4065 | -0.8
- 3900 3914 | -1.7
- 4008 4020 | -1.3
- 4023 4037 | -1.0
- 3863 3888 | -2.2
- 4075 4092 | -0.6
